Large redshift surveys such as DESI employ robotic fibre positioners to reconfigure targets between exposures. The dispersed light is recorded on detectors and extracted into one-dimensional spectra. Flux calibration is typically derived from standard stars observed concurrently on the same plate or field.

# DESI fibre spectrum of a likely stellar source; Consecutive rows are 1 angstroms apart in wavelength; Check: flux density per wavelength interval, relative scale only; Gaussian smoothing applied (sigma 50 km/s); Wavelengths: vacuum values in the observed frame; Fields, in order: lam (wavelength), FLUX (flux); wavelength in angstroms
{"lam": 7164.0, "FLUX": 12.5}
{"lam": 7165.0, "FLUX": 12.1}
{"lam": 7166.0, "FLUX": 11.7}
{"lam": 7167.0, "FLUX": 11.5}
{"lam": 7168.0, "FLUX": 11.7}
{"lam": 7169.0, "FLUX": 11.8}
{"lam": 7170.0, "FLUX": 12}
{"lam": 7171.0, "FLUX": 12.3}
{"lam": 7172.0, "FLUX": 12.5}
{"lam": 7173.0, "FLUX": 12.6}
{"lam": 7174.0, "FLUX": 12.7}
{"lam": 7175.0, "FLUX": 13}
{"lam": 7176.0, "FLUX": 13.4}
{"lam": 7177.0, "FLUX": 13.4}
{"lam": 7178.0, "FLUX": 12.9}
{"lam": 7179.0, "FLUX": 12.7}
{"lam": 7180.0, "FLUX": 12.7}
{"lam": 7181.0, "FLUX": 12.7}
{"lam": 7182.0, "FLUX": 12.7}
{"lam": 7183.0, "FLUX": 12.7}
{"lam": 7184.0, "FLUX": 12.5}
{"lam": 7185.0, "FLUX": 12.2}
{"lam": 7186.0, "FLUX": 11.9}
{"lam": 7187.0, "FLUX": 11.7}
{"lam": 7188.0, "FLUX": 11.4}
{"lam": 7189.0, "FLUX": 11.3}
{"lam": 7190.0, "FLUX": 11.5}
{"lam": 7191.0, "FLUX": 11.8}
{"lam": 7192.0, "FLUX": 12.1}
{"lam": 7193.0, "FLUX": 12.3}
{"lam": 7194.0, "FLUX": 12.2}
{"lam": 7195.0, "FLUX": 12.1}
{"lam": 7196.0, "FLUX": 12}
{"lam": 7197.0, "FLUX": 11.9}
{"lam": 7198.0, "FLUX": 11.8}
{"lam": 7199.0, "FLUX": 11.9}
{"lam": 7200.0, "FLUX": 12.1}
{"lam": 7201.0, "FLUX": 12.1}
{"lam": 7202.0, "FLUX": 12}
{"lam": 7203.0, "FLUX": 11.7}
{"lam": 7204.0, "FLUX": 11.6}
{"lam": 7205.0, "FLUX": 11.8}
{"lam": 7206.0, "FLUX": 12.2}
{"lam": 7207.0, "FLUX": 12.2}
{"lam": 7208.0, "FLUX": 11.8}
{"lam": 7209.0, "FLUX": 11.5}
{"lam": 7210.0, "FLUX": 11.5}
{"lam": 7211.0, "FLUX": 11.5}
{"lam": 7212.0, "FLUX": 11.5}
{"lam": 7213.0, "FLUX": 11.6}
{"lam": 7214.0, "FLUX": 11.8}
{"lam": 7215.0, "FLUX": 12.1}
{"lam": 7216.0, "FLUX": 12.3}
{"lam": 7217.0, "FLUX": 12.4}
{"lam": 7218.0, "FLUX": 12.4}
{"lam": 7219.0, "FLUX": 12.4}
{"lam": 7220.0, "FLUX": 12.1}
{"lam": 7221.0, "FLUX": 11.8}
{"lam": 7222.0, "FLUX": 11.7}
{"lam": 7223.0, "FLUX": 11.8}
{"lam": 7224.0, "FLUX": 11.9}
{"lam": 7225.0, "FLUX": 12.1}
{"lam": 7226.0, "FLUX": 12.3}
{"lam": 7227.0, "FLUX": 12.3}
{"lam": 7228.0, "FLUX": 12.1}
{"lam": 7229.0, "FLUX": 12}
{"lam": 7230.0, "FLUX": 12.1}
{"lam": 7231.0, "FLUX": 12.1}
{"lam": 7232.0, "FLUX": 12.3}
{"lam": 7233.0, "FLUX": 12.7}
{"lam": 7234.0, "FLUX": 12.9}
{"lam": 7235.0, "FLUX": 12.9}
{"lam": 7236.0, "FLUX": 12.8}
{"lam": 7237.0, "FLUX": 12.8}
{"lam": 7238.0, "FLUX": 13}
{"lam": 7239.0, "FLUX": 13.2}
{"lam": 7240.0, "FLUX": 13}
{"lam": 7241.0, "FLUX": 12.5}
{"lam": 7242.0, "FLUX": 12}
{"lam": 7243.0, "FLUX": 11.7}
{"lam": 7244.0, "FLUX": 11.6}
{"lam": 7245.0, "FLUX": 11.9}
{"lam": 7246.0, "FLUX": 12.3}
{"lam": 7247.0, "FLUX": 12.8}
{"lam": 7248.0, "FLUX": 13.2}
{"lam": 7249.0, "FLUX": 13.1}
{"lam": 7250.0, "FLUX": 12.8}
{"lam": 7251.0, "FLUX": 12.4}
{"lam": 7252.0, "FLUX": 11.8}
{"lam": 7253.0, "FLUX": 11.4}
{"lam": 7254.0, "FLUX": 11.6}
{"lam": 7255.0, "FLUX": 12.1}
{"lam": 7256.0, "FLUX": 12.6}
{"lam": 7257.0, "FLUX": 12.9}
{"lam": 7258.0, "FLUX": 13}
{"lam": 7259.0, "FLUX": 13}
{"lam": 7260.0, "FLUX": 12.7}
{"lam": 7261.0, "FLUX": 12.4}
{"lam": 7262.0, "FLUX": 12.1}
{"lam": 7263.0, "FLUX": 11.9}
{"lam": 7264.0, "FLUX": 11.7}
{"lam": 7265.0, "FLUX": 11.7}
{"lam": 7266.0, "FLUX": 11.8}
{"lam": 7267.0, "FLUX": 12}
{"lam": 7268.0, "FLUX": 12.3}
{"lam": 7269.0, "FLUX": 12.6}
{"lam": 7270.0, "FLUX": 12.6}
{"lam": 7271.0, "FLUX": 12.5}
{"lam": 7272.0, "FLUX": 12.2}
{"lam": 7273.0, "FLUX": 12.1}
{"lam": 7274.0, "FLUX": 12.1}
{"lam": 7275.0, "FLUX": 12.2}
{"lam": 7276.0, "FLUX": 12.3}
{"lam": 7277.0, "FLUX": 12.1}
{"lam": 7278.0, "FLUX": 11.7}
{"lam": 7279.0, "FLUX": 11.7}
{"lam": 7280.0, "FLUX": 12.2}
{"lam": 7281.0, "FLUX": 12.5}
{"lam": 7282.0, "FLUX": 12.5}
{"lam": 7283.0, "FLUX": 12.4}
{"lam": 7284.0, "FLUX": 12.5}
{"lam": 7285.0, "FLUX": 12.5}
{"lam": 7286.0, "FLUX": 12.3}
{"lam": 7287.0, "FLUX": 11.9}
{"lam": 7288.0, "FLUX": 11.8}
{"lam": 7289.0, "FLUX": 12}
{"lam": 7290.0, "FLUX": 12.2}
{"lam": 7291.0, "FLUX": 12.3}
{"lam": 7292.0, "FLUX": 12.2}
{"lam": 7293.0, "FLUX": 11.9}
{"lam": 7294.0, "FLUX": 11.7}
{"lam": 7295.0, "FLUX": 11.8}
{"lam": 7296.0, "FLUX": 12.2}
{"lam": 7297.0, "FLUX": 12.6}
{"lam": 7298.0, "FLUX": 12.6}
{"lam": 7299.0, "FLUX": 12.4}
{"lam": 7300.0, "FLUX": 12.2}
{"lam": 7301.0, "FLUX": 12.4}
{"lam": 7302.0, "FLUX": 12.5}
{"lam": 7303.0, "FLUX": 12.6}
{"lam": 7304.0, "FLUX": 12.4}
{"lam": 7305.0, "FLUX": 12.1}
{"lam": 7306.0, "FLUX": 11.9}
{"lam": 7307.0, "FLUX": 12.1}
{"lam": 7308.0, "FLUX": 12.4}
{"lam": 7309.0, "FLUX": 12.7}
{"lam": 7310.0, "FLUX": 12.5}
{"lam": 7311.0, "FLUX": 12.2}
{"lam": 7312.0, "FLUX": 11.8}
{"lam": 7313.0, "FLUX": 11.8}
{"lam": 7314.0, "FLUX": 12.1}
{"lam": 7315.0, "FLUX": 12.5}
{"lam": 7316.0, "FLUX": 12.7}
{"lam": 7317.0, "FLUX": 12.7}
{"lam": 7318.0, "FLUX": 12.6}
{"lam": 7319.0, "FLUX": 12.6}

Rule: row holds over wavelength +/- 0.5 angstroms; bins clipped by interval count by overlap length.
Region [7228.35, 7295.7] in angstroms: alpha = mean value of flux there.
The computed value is 12.3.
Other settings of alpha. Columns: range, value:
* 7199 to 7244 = 12.1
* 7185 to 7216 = 11.8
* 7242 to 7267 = 12.3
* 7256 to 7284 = 12.3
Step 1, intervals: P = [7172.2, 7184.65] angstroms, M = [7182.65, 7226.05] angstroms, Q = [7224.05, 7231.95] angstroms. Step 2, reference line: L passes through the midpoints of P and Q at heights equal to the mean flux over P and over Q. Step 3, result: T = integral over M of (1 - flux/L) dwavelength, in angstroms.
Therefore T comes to 1.82 angstroms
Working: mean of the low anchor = 12.8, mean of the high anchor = 12.1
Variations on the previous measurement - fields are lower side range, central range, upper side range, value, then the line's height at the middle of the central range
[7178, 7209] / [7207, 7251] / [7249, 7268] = -0.3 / 12.2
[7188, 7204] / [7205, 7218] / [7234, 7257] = 0.2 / 12.1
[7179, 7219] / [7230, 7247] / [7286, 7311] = -0.5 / 12.1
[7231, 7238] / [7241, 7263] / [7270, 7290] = 0.3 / 12.5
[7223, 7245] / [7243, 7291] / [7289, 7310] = 0.3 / 12.3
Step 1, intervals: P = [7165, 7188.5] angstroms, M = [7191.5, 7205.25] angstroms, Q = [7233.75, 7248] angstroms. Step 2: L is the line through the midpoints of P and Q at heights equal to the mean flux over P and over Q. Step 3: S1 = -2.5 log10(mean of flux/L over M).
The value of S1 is 0.04 mag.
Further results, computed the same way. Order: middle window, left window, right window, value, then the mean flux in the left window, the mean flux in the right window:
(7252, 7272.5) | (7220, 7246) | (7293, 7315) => 0.002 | 12.3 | 12.2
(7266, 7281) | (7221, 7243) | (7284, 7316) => 0.009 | 12.4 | 12.2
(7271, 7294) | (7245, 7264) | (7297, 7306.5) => 0.020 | 12.4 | 12.4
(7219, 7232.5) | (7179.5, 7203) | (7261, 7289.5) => 0.004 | 12.1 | 12.2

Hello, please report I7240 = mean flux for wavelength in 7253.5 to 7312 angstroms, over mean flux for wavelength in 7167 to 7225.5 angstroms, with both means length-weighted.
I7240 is 1.0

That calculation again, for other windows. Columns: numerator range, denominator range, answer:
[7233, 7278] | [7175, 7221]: 1.02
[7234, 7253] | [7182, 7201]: 1.04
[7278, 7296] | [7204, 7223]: 1.02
